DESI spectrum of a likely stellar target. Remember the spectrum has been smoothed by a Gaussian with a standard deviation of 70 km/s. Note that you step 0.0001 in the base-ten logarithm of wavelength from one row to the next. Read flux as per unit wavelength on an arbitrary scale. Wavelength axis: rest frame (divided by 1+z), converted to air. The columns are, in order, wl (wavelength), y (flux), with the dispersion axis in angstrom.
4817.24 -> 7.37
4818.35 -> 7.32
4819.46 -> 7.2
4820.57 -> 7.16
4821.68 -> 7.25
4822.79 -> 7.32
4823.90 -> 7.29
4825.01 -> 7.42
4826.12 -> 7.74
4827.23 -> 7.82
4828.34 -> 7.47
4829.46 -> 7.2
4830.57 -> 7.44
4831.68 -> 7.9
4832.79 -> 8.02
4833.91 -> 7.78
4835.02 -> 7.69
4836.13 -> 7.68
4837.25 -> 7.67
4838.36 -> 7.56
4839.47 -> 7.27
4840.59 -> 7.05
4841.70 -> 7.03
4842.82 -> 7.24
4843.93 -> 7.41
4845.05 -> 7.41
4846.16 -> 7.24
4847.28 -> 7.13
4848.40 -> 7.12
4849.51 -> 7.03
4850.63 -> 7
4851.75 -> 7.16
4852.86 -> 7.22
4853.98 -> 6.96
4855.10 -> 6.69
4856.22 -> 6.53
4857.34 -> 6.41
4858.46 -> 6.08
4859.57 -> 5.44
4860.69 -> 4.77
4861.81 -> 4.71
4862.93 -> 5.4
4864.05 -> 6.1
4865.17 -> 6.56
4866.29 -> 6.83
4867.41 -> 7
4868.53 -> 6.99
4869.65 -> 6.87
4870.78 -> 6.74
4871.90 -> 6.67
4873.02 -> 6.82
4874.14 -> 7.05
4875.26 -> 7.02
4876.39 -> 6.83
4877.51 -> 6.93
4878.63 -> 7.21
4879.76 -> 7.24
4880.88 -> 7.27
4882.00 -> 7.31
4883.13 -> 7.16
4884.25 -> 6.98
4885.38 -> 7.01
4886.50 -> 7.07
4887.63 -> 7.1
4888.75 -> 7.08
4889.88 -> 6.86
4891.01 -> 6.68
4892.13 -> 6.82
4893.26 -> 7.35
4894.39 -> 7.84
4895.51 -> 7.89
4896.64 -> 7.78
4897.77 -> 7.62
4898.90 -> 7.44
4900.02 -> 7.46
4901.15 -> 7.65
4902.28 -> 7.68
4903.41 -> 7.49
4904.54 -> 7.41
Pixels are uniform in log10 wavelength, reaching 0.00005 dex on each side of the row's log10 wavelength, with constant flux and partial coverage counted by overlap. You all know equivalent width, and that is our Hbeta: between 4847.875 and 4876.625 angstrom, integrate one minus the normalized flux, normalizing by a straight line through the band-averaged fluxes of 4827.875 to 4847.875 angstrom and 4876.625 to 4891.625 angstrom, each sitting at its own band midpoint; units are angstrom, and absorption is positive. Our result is 2.8 angstrom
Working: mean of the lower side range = 7.45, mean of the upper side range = 7.07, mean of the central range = 6.53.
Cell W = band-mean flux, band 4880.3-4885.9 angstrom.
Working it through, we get 7.15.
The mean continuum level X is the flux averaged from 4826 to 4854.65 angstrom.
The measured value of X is 7.39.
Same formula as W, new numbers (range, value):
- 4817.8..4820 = 7.26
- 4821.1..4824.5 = 7.29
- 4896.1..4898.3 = 7.69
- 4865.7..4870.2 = 6.92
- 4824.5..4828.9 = 7.61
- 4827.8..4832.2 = 7.49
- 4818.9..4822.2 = 7.2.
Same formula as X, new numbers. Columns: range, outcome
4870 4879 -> 6.9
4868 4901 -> 7.15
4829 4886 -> 6.94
